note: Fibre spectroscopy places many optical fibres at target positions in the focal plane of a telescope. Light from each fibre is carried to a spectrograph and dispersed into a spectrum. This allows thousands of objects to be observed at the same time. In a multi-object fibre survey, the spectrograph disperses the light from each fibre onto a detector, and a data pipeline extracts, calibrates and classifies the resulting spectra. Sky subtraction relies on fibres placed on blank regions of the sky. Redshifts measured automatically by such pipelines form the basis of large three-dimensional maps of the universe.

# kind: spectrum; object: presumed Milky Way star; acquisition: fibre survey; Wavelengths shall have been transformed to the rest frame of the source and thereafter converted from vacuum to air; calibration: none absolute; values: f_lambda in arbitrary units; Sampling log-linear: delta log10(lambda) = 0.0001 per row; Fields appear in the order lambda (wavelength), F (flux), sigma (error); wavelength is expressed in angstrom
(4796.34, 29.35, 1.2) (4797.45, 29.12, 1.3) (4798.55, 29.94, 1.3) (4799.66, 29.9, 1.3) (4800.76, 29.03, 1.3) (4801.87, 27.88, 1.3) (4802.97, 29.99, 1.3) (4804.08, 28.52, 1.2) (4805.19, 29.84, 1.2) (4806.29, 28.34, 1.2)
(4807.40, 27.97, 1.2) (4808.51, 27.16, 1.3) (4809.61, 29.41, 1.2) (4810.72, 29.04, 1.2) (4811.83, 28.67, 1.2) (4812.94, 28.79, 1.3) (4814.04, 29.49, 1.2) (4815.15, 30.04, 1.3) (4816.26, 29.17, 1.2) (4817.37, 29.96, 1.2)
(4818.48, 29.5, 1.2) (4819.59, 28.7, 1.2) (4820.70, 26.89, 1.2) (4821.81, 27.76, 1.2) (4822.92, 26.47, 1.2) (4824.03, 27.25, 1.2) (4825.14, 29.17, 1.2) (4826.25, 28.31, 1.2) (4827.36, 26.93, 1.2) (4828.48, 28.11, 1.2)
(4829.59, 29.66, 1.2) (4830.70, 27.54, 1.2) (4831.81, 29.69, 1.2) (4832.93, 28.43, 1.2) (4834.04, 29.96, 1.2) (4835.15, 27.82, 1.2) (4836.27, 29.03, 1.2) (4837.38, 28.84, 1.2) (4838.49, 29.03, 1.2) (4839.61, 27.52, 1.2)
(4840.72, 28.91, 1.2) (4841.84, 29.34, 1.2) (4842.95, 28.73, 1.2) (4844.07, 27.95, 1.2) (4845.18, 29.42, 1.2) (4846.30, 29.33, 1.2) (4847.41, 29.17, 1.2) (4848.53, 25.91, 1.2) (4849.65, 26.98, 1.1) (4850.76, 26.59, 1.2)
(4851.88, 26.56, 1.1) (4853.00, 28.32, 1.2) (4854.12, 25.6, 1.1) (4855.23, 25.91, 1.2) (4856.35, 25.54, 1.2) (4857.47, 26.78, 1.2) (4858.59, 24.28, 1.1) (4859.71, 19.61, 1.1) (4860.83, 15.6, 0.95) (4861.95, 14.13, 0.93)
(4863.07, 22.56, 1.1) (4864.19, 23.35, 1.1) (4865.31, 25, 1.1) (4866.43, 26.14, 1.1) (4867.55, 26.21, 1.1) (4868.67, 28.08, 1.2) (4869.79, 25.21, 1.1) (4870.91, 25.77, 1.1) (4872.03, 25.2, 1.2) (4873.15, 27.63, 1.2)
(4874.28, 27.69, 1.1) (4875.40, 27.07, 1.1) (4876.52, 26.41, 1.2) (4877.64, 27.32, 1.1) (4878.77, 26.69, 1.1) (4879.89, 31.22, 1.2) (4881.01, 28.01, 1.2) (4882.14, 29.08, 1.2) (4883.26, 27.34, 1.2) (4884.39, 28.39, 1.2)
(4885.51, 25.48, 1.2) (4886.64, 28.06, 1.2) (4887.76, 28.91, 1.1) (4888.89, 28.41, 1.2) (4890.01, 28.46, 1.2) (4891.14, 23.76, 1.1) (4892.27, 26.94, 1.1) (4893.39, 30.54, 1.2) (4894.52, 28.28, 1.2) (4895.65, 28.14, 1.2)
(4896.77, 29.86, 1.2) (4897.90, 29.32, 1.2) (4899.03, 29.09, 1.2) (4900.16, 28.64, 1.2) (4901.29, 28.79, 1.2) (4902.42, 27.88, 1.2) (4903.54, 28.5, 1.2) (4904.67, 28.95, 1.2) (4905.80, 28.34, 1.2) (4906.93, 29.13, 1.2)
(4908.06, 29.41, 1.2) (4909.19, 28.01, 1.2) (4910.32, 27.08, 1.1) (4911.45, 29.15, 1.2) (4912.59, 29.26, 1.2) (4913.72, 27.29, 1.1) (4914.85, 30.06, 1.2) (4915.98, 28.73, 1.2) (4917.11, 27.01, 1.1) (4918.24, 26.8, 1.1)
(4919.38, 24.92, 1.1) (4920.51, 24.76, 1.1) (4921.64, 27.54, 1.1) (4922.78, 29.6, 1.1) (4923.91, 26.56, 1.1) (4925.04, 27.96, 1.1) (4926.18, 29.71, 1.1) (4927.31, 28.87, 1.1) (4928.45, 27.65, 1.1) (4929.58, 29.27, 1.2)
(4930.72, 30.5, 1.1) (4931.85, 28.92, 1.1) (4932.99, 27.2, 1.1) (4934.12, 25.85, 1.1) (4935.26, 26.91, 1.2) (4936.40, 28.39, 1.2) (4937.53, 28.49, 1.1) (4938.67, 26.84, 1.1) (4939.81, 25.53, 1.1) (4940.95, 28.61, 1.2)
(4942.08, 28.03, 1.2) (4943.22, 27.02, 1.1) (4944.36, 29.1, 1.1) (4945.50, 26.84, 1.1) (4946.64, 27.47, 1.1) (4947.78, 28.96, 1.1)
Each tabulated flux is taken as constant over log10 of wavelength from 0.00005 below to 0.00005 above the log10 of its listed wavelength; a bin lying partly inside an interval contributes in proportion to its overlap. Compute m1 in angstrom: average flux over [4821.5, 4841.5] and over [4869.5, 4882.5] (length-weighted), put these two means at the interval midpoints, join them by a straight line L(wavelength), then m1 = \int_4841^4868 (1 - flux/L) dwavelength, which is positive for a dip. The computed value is 2.4 angstrom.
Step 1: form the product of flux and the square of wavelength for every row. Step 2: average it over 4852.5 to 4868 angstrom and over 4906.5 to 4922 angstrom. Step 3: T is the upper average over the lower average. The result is 1.21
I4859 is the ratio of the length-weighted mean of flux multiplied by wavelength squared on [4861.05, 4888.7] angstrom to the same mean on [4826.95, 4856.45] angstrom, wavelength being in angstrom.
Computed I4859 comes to 0.9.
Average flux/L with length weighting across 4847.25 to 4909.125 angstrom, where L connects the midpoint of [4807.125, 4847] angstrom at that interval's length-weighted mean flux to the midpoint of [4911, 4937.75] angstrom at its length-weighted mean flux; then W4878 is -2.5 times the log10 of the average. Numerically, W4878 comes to 0.06 mag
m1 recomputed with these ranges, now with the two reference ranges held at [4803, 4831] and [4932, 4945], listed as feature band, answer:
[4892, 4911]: -0.6 angstrom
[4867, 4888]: 0.5 angstrom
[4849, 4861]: 1.4 angstrom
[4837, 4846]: -0.1 angstrom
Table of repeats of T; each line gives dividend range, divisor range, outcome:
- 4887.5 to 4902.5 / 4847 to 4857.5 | 1.08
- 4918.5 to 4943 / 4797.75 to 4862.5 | 1.04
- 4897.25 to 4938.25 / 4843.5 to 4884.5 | 1.11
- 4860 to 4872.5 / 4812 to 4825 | 0.83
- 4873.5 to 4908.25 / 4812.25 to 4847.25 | 1.01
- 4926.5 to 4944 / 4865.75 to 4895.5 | 1.04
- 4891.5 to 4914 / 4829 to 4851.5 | 1.03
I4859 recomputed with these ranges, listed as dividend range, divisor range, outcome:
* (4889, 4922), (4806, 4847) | 1.01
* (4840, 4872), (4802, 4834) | 0.91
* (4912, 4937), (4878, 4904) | 1.00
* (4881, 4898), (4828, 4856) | 1.01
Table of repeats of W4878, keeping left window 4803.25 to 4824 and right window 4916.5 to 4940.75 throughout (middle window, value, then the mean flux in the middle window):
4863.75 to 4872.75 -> 0.10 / 25.7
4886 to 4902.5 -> -0.02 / 28.3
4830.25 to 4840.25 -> -0.01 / 28.7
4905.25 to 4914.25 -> -0.03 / 28.4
